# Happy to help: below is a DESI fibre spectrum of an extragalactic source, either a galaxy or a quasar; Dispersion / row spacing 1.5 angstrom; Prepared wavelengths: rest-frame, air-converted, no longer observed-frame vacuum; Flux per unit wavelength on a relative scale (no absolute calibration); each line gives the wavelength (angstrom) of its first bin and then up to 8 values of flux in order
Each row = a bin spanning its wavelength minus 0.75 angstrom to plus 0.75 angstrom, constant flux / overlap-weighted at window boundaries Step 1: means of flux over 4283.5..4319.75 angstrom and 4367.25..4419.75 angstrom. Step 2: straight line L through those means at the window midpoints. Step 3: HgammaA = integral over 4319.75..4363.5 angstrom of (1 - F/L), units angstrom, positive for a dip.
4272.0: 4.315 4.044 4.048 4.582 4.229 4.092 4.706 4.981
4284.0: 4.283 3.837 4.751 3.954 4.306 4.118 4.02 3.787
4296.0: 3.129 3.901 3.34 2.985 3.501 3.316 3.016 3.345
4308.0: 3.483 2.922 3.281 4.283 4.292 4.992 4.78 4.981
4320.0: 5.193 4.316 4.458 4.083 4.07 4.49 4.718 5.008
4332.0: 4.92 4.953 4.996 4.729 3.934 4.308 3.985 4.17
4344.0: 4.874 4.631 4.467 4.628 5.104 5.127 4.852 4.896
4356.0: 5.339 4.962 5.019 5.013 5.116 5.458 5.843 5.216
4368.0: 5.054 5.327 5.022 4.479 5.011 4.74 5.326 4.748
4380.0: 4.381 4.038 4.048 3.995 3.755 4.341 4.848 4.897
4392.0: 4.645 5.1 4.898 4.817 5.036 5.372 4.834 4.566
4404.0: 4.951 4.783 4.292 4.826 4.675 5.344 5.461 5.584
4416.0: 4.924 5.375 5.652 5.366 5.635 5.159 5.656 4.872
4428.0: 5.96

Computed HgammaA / -4.2 angstrom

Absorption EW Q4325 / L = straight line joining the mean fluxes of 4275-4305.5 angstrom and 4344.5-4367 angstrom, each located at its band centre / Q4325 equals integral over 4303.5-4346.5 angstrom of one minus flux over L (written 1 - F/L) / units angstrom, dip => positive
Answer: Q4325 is 2.1 angstrom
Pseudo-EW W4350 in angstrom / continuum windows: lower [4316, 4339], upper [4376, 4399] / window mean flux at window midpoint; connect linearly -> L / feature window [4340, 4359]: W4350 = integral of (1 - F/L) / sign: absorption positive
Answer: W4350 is -0.5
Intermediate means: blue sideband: 4.64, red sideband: 4.6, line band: 4.76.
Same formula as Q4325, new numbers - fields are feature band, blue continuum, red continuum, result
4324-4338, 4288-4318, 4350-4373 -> -0.7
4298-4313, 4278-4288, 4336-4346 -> 3.6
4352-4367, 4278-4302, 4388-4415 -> -1.9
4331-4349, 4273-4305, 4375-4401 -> -1.0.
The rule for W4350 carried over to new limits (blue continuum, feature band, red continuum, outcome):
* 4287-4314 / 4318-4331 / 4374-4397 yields -2.28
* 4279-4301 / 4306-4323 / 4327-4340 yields 0.81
